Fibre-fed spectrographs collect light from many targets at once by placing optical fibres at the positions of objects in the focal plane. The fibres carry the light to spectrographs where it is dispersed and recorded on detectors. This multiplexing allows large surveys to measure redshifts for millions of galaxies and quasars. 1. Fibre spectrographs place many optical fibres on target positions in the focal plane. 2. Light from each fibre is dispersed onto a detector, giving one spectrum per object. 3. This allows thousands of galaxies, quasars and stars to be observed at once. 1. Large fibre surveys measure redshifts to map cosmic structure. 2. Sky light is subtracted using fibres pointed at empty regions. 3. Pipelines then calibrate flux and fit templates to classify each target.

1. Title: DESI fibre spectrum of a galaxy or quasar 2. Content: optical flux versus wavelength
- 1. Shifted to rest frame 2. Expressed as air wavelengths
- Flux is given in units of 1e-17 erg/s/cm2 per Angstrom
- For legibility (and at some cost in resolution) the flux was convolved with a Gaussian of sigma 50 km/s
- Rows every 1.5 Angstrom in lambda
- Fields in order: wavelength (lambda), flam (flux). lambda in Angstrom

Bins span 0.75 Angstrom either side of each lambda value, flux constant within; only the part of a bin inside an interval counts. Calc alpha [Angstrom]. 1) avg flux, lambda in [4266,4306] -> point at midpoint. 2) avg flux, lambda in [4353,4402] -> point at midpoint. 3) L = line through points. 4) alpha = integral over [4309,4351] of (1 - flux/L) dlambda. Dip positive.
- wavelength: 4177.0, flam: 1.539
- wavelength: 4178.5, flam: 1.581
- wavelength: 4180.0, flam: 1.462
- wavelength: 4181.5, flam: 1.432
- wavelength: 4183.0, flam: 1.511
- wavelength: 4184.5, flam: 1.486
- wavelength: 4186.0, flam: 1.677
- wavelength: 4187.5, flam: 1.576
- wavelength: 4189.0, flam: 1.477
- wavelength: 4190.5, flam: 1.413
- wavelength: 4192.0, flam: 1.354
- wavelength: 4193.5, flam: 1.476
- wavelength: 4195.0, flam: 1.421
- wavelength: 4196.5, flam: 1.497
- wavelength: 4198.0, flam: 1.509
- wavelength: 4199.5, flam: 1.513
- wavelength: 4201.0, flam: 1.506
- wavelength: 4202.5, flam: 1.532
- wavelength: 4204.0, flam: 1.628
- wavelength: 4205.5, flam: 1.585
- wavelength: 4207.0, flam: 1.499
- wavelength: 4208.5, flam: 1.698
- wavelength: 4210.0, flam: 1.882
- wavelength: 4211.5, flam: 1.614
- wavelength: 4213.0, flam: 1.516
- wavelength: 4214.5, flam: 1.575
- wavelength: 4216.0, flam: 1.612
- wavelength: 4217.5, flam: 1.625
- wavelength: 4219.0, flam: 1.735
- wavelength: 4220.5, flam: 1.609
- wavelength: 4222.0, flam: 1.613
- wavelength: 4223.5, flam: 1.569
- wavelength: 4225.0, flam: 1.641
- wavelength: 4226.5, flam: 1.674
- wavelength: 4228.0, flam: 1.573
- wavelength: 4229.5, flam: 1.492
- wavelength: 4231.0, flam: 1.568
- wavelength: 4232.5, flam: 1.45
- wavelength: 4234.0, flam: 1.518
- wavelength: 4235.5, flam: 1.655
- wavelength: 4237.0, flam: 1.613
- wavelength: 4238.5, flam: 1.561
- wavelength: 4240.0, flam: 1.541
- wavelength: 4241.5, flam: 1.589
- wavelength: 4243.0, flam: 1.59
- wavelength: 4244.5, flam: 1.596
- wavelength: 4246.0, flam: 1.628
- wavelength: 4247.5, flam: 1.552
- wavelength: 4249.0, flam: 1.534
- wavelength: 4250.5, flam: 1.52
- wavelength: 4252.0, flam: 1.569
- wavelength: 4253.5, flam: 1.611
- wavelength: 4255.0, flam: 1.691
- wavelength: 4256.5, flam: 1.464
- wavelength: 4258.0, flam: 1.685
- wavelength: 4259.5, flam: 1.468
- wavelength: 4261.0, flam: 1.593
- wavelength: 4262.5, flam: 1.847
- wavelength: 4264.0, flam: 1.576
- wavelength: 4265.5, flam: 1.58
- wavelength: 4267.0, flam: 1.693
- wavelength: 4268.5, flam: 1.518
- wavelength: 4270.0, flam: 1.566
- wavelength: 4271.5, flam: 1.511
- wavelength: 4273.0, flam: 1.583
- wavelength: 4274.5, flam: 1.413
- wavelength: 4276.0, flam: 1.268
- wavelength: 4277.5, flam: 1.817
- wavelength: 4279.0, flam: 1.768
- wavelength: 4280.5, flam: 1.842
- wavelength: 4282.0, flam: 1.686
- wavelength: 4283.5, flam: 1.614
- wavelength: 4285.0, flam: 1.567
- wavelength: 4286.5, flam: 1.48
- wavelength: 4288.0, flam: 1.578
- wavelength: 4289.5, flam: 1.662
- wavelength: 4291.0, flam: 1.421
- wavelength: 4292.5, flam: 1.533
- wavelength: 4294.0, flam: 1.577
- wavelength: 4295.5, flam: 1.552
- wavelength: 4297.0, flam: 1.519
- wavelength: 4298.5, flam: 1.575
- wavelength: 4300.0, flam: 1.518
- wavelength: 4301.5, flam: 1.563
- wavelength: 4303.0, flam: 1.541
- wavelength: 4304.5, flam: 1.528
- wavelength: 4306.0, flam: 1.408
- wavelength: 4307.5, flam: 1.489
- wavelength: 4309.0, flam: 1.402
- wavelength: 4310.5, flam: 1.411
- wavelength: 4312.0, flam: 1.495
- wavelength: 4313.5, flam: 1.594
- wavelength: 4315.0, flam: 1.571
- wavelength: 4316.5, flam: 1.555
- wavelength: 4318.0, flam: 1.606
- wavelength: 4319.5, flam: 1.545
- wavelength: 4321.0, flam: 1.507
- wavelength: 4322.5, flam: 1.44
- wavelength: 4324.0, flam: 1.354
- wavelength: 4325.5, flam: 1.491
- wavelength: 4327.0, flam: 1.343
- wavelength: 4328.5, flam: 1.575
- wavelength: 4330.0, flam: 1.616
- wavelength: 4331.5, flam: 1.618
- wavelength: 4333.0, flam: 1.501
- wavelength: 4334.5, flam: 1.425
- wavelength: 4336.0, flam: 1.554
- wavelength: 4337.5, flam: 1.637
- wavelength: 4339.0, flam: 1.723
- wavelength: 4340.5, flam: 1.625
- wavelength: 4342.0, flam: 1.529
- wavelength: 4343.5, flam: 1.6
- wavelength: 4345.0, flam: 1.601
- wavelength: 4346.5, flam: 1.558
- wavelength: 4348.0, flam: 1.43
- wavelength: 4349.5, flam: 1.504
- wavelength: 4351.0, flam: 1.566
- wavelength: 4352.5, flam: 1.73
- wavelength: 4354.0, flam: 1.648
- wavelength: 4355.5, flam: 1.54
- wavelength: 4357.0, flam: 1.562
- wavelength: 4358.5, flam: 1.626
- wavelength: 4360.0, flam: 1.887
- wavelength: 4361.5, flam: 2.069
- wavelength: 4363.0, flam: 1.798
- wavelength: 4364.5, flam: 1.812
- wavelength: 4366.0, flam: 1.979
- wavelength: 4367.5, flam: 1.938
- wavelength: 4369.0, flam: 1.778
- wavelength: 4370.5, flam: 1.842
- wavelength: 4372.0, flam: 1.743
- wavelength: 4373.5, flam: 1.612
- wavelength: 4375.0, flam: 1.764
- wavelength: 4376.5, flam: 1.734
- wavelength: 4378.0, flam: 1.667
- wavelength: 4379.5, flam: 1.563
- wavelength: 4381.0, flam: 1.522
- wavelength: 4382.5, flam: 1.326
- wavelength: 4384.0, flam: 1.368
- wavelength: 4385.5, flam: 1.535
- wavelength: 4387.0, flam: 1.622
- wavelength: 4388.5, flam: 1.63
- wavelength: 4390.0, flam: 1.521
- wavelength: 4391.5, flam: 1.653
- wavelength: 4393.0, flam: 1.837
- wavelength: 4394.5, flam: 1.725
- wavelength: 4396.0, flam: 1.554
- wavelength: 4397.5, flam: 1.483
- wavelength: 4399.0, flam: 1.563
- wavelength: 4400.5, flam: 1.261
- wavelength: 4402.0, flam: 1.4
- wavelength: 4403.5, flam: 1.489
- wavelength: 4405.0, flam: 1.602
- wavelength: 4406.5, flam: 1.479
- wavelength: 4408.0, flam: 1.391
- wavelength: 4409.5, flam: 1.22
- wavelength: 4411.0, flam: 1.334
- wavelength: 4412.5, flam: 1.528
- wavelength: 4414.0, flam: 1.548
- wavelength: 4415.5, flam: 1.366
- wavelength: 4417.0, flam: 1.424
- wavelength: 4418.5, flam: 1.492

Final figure 2.1 Angstrom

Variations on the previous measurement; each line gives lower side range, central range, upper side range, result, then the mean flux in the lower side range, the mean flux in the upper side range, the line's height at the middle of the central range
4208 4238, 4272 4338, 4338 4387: 4.1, 1.61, 1.66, 1.64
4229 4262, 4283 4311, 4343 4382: 1.7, 1.57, 1.69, 1.62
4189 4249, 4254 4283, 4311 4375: -0.3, 1.57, 1.62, 1.59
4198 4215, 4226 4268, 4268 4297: -0.1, 1.59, 1.58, 1.58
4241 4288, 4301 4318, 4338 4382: 1.3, 1.59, 1.69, 1.64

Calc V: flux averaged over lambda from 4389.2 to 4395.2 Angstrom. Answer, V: 1.68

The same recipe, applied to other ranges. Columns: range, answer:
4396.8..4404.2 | 1.44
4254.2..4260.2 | 1.58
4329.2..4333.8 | 1.58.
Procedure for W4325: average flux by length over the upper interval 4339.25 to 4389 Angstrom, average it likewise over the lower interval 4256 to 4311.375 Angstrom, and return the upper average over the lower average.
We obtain 1.1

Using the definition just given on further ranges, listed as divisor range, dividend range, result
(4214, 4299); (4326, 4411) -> 1.01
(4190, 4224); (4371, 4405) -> 1.01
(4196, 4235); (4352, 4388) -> 1.07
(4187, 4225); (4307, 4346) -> 0.98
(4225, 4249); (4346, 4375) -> 1.09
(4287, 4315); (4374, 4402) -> 1.03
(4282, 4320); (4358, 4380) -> 1.17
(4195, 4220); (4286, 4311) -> 0.95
